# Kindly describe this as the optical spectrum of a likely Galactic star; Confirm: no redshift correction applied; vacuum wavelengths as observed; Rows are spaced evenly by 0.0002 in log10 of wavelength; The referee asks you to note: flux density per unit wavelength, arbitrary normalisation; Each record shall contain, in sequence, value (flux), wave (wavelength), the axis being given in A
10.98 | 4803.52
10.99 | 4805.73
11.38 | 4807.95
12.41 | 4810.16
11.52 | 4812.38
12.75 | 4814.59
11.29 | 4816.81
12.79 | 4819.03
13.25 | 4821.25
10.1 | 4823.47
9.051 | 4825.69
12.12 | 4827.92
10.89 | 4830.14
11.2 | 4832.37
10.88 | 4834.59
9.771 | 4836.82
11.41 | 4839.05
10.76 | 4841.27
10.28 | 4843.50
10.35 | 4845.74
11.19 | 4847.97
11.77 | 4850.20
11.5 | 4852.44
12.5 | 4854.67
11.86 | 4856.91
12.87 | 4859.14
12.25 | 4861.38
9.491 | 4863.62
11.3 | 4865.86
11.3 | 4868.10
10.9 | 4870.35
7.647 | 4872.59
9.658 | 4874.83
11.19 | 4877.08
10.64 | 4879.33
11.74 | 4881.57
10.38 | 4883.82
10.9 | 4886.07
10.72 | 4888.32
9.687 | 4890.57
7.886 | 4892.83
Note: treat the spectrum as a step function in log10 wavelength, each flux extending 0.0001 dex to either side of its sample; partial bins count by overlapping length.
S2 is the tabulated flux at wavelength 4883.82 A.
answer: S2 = 10.38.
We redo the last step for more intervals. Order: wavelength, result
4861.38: 12.25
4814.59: 12.75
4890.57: 9.687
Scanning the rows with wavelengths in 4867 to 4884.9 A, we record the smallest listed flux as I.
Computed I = 7.647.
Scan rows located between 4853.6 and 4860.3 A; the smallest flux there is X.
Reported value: 11.86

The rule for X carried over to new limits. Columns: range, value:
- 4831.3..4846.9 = 9.771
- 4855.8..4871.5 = 9.491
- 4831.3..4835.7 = 10.88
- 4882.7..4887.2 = 10.38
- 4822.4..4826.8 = 9.051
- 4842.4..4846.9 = 10.28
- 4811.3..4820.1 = 11.29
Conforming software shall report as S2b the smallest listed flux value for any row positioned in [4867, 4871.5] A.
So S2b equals 10.9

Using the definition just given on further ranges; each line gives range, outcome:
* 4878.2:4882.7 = 10.64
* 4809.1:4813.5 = 11.52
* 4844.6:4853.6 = 10.35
